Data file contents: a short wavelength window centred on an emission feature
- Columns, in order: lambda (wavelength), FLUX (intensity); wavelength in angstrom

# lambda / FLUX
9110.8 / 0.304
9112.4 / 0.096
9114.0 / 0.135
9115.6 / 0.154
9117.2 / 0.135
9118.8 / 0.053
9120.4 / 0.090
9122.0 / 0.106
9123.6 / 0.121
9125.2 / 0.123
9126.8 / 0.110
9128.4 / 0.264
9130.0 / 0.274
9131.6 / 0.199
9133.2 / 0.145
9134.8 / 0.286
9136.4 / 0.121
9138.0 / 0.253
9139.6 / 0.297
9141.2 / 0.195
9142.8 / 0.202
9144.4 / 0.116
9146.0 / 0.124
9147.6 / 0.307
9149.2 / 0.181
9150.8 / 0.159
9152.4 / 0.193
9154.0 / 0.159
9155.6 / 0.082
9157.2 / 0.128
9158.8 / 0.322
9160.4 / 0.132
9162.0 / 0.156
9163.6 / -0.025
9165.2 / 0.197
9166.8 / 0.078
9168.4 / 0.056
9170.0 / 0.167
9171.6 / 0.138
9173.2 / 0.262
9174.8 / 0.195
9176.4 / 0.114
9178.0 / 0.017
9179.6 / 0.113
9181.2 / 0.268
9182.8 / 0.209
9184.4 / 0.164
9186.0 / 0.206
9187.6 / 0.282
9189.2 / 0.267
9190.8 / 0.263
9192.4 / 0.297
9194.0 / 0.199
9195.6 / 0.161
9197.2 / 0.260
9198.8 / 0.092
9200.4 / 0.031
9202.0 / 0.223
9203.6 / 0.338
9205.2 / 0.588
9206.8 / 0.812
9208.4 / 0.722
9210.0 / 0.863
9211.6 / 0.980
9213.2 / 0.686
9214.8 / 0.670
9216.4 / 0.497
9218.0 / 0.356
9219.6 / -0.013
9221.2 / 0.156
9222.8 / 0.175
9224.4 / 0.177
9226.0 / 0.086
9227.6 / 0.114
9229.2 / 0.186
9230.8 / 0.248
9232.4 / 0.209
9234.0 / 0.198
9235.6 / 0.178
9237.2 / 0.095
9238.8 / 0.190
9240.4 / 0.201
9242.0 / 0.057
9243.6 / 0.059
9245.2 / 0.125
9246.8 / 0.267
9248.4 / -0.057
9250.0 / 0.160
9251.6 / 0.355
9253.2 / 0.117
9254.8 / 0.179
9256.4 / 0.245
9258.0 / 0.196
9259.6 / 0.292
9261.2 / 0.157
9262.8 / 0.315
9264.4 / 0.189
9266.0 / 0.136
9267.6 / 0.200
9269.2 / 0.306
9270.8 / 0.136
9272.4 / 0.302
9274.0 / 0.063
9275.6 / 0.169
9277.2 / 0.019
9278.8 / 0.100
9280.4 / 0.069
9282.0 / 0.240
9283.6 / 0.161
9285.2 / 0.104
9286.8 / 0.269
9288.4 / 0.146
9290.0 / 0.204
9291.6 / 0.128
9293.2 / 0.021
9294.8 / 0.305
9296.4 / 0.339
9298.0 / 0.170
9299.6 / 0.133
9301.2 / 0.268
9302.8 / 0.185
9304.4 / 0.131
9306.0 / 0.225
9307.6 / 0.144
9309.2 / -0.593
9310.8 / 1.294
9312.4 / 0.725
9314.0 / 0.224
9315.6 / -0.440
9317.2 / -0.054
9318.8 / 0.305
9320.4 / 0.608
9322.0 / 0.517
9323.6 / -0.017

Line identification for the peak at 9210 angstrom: H-beta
